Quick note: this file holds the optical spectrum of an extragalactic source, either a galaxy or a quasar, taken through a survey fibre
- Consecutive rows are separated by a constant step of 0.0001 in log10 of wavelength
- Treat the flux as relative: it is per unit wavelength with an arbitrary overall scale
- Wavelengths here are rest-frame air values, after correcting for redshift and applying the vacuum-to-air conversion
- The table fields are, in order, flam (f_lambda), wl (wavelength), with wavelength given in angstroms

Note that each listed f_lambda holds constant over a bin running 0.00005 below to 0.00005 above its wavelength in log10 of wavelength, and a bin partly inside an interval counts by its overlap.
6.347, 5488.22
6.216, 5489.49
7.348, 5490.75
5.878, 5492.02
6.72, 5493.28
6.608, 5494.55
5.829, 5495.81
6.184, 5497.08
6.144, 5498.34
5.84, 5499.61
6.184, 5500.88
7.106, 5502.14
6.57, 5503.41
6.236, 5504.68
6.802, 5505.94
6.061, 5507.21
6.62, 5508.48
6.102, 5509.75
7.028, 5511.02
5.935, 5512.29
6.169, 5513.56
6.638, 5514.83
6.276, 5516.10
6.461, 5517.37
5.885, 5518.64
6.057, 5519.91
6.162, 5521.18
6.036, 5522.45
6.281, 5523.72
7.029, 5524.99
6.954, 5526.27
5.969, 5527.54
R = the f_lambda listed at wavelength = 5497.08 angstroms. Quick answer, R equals 6.184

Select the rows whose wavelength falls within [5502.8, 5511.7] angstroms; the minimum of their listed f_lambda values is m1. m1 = 6.061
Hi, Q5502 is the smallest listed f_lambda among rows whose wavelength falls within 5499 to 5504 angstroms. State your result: 5.84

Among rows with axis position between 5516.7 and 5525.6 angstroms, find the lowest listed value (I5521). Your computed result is 5.885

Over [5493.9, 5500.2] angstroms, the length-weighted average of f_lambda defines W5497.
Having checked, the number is 6.12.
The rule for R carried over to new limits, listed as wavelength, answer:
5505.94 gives 6.802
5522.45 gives 6.036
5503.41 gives 6.57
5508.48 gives 6.62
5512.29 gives 5.935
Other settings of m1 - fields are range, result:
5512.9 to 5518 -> 6.169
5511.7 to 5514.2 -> 5.935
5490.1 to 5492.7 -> 5.878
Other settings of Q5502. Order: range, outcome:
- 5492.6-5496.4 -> 5.829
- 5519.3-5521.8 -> 6.057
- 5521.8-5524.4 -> 6.036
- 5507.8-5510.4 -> 6.102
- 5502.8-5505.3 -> 6.236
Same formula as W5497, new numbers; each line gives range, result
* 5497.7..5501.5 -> 6.05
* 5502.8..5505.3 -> 6.4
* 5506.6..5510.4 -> 6.26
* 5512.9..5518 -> 6.38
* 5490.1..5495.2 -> 6.64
